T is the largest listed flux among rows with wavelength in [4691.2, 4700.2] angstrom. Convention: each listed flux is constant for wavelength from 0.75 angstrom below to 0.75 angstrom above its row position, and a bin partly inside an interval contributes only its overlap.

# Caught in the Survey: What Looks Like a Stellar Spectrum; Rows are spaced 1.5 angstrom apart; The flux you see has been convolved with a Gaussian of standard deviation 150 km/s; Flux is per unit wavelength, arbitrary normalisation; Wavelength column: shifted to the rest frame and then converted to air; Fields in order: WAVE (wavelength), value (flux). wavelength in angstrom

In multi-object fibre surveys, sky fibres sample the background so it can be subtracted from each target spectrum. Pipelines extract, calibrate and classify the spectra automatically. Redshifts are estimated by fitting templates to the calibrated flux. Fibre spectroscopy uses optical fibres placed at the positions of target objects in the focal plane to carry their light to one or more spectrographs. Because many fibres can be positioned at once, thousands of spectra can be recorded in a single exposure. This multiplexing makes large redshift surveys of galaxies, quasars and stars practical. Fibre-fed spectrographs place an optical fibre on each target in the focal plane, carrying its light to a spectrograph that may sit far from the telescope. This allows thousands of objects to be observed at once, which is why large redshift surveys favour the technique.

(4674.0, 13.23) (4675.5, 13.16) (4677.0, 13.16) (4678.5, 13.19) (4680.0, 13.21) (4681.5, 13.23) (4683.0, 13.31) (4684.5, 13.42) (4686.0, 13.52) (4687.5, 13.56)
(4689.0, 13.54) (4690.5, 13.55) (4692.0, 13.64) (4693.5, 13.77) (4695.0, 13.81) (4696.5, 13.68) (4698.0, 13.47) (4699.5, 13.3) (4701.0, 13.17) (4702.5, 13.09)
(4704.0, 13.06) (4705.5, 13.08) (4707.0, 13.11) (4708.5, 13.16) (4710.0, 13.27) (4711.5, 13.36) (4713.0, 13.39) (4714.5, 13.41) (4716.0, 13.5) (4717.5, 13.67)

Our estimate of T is 13.81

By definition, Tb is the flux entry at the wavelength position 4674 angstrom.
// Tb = 13.23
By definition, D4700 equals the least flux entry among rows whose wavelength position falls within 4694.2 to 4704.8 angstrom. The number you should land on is 13.06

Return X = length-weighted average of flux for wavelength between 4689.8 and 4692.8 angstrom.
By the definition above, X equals 13.6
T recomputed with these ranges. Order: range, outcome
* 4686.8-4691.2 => 13.56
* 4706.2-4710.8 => 13.27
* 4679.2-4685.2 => 13.42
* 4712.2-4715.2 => 13.41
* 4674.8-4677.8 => 13.16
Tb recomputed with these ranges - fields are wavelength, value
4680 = 13.21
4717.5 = 13.67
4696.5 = 13.68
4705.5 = 13.08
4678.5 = 13.19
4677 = 13.16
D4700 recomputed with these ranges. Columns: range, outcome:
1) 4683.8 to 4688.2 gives 13.42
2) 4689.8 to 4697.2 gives 13.55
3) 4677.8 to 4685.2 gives 13.19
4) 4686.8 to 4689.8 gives 13.54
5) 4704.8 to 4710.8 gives 13.08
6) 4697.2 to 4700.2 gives 13.3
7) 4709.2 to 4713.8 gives 13.27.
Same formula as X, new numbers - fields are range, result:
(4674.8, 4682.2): 13.2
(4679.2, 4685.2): 13.3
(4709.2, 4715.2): 13.4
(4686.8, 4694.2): 13.6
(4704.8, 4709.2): 13.1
